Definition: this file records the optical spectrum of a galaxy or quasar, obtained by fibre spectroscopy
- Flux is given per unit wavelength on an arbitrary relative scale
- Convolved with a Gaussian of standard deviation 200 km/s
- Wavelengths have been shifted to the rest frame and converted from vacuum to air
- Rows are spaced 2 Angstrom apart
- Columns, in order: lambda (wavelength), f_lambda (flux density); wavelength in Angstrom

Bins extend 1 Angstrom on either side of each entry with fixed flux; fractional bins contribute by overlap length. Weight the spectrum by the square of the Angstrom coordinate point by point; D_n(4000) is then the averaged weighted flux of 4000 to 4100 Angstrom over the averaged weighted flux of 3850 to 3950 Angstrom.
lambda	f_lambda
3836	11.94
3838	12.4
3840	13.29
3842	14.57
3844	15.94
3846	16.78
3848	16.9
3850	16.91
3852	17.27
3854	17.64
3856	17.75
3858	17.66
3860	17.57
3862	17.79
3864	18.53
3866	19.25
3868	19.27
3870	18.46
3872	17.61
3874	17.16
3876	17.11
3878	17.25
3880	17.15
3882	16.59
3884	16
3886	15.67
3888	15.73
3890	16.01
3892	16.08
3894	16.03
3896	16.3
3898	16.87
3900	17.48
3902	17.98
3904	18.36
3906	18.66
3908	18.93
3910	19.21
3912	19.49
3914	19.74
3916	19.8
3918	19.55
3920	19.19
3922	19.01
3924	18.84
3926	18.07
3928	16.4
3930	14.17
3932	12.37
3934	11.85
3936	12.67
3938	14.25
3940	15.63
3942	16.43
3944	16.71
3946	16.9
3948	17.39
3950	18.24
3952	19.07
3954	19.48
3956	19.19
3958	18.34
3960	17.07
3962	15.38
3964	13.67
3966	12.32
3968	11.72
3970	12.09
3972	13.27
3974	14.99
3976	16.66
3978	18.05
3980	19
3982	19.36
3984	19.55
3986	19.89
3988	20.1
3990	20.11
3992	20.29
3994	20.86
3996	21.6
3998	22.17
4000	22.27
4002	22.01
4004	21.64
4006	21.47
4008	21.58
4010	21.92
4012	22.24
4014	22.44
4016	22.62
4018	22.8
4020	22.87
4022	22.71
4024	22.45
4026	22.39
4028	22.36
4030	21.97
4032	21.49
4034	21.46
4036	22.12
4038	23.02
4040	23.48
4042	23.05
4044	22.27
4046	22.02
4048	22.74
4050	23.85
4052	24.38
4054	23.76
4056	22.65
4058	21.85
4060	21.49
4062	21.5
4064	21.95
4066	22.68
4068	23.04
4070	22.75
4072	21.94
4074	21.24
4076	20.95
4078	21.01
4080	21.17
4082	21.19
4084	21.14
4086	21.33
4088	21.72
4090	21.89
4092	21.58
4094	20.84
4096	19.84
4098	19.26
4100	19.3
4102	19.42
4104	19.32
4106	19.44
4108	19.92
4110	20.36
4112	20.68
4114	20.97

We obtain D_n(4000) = 1.4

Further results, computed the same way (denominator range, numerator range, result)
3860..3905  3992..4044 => 1.38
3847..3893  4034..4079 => 1.43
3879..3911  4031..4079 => 1.42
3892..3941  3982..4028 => 1.32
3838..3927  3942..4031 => 1.16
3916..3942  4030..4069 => 1.48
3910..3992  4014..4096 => 1.38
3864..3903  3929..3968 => 0.95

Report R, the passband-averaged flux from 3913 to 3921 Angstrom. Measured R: 19.6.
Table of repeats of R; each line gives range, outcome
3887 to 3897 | 16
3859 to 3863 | 17.7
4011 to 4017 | 22.4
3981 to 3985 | 19.5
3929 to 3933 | 13.3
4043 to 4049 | 22.3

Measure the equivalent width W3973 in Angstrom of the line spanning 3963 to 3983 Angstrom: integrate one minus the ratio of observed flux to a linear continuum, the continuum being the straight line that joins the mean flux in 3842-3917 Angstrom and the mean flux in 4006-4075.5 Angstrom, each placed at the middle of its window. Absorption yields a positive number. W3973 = 5.2 Angstrom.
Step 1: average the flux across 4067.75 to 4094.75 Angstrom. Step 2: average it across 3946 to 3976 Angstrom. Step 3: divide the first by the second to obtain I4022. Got 1.35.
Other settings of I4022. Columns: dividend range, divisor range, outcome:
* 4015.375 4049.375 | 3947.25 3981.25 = 1.38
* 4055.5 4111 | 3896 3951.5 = 1.23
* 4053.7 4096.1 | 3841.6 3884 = 1.25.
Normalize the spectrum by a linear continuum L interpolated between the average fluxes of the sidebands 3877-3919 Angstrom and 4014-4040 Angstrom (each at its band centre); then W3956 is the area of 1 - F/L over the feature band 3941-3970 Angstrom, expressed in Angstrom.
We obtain 4.8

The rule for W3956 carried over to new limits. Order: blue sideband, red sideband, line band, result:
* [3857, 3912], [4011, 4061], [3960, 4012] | 6.1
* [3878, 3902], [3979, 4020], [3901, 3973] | 6.6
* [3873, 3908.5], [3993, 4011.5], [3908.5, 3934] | 0.6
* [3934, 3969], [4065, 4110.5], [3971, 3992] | -1.3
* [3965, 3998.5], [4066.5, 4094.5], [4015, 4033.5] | -2.9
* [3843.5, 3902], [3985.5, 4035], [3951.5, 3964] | 1.4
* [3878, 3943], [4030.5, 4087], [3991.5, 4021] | -2.4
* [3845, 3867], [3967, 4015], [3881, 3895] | 1.6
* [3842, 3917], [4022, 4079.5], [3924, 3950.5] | 5.0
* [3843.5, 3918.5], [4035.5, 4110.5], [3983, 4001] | -0.8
